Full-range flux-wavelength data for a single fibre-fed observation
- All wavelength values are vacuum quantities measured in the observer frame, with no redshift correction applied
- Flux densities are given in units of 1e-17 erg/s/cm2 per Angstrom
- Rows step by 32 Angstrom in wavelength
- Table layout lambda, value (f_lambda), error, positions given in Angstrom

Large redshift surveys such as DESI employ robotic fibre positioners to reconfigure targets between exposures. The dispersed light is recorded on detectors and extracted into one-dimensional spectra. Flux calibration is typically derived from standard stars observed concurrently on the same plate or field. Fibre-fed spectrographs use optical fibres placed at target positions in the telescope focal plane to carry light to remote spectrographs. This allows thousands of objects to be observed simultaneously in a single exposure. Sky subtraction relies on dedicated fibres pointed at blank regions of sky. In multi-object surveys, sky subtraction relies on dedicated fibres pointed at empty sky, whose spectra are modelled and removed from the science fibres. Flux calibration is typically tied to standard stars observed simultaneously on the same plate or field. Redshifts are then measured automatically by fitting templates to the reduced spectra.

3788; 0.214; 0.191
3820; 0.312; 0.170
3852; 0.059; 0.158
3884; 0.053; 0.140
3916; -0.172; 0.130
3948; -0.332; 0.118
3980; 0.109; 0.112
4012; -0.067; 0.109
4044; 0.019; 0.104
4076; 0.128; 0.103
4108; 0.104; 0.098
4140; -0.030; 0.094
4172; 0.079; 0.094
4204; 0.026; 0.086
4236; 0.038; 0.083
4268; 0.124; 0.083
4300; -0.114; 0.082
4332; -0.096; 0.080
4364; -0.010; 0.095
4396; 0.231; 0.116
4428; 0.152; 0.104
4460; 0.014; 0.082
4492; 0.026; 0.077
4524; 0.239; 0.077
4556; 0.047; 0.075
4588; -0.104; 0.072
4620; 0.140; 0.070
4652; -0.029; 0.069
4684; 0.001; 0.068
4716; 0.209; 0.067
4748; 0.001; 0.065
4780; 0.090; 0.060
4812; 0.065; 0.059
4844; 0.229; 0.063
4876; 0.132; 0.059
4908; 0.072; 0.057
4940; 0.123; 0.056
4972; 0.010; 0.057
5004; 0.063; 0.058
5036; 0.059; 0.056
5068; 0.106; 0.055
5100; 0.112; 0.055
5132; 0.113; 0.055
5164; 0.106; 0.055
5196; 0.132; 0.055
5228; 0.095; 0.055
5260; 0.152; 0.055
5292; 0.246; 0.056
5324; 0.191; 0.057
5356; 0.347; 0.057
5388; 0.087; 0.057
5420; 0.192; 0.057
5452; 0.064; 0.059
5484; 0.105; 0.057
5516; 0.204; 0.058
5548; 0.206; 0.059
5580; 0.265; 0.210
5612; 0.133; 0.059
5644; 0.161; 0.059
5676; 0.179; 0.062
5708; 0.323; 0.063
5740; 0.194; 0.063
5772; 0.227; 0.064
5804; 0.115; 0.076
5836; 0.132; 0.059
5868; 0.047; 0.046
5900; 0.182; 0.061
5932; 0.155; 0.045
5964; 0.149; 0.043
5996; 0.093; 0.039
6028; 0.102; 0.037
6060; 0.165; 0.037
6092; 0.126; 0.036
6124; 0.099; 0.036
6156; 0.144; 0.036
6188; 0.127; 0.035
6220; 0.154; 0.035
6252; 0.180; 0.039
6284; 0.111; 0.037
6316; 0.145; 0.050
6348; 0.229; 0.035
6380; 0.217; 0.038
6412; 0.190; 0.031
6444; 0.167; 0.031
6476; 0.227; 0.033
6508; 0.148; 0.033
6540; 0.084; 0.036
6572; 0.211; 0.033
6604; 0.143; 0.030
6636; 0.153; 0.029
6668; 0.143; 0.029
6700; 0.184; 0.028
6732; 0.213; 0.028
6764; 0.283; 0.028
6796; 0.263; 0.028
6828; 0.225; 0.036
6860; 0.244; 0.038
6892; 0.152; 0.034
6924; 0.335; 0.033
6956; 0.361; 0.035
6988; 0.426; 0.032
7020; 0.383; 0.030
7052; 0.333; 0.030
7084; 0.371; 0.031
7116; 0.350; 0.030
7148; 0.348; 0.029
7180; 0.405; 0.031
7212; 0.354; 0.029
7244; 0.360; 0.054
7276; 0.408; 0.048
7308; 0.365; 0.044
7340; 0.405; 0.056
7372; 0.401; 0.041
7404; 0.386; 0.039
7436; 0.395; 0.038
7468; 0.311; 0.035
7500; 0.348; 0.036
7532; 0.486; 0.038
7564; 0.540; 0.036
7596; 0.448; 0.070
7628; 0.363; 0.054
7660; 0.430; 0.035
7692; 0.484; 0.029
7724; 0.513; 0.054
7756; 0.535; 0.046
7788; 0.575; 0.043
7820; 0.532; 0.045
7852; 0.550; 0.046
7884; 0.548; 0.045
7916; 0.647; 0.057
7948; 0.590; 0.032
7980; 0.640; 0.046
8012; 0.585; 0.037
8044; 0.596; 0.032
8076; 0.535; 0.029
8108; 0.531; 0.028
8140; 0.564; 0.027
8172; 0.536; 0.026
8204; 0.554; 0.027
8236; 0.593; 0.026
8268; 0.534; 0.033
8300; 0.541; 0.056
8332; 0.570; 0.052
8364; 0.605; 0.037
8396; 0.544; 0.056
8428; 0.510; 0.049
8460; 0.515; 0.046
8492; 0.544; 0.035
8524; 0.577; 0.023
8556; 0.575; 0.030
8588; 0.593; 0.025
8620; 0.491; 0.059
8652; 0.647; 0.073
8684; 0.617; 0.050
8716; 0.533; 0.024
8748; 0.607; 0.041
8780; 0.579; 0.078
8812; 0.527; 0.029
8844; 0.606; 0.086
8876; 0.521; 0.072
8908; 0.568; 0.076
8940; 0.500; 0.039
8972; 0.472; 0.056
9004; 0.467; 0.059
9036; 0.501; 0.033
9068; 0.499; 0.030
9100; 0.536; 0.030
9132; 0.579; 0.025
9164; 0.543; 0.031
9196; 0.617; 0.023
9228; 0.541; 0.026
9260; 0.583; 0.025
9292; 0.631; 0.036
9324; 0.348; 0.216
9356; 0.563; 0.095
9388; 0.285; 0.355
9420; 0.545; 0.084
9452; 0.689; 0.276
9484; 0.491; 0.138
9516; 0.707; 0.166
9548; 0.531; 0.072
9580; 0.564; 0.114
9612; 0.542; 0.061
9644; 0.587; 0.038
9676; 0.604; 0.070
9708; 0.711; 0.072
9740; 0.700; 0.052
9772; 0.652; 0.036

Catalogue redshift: 0.738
